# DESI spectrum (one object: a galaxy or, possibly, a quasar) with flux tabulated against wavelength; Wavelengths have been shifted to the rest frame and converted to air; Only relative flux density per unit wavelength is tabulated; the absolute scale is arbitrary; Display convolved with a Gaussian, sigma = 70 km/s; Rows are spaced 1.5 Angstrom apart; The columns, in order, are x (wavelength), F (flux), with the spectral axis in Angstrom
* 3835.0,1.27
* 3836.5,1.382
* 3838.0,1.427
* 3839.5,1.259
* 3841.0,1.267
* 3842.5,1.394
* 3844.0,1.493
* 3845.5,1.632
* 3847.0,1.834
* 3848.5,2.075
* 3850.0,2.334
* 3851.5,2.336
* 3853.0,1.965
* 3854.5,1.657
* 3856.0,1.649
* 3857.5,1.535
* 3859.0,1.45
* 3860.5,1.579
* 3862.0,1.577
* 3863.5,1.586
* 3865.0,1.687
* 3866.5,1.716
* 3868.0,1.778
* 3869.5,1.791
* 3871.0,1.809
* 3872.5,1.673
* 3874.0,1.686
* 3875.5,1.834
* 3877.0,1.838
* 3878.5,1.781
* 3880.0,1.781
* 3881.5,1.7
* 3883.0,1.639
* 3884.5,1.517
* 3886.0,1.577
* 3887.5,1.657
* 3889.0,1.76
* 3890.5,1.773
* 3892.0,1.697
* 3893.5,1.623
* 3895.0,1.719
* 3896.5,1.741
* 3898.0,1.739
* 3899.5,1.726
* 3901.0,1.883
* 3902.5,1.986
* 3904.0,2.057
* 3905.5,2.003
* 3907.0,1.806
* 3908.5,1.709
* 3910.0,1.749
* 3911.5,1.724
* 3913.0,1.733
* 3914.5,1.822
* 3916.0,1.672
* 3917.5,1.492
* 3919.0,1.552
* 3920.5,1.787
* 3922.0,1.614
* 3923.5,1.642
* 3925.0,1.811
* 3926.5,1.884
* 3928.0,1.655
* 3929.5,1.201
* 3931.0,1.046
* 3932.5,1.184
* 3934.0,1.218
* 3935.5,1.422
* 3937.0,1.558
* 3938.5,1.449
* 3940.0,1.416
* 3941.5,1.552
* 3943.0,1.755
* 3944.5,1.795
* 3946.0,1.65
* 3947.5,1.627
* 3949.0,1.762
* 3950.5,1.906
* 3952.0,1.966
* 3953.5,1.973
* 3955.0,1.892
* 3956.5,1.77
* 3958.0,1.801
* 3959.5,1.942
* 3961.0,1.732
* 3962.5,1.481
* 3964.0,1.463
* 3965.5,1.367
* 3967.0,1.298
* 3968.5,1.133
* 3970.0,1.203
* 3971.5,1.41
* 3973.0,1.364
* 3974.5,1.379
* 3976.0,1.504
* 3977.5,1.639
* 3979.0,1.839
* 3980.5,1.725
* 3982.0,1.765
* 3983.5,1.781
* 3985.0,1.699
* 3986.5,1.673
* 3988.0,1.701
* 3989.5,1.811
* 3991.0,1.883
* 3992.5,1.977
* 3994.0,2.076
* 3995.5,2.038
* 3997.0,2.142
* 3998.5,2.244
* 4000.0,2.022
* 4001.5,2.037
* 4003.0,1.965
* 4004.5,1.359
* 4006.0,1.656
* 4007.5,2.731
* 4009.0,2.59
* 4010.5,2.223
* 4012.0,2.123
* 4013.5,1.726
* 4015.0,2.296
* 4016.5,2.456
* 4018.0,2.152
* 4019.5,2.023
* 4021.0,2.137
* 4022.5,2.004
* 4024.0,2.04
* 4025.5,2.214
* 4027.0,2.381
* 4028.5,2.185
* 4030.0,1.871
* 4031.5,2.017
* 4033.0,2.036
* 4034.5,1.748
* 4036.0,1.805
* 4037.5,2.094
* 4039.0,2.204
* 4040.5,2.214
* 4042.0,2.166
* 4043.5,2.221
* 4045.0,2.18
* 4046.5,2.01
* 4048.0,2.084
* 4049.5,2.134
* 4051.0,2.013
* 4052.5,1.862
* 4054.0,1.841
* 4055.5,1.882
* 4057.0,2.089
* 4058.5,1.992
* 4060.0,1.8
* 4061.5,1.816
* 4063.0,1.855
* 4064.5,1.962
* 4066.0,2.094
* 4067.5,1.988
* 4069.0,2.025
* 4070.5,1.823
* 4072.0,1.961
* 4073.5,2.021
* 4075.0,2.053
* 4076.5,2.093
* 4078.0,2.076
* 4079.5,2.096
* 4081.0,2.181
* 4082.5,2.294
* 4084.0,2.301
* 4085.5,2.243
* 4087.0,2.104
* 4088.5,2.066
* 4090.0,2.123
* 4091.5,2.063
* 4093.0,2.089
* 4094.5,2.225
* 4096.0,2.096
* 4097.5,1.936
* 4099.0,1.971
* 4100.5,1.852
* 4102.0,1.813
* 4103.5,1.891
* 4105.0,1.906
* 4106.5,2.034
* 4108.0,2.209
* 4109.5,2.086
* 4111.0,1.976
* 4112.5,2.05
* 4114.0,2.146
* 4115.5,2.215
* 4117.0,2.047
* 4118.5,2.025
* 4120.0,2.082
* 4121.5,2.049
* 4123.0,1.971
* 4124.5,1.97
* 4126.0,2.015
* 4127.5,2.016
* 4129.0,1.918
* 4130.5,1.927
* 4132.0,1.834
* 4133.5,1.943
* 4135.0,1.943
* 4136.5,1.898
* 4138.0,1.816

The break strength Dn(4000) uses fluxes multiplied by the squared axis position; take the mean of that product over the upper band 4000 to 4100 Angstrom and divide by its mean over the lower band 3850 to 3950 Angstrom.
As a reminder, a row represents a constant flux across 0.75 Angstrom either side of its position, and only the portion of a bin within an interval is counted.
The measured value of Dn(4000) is 1.32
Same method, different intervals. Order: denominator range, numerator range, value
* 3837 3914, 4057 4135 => 1.31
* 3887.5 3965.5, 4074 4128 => 1.34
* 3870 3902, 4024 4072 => 1.27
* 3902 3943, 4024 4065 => 1.33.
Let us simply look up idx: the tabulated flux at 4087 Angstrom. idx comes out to 2.104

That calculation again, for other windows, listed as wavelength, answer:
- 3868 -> 1.778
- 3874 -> 1.686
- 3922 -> 1.614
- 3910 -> 1.749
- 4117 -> 2.047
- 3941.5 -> 1.552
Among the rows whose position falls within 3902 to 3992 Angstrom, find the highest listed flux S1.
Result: 2.057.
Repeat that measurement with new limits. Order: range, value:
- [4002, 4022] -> 2.731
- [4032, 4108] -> 2.301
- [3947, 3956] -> 1.973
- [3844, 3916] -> 2.336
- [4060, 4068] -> 2.094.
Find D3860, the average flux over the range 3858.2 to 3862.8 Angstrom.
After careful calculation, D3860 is 1.54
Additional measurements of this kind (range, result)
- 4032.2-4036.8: 1.87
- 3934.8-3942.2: 1.48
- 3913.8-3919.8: 1.63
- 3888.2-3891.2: 1.76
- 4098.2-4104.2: 1.88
